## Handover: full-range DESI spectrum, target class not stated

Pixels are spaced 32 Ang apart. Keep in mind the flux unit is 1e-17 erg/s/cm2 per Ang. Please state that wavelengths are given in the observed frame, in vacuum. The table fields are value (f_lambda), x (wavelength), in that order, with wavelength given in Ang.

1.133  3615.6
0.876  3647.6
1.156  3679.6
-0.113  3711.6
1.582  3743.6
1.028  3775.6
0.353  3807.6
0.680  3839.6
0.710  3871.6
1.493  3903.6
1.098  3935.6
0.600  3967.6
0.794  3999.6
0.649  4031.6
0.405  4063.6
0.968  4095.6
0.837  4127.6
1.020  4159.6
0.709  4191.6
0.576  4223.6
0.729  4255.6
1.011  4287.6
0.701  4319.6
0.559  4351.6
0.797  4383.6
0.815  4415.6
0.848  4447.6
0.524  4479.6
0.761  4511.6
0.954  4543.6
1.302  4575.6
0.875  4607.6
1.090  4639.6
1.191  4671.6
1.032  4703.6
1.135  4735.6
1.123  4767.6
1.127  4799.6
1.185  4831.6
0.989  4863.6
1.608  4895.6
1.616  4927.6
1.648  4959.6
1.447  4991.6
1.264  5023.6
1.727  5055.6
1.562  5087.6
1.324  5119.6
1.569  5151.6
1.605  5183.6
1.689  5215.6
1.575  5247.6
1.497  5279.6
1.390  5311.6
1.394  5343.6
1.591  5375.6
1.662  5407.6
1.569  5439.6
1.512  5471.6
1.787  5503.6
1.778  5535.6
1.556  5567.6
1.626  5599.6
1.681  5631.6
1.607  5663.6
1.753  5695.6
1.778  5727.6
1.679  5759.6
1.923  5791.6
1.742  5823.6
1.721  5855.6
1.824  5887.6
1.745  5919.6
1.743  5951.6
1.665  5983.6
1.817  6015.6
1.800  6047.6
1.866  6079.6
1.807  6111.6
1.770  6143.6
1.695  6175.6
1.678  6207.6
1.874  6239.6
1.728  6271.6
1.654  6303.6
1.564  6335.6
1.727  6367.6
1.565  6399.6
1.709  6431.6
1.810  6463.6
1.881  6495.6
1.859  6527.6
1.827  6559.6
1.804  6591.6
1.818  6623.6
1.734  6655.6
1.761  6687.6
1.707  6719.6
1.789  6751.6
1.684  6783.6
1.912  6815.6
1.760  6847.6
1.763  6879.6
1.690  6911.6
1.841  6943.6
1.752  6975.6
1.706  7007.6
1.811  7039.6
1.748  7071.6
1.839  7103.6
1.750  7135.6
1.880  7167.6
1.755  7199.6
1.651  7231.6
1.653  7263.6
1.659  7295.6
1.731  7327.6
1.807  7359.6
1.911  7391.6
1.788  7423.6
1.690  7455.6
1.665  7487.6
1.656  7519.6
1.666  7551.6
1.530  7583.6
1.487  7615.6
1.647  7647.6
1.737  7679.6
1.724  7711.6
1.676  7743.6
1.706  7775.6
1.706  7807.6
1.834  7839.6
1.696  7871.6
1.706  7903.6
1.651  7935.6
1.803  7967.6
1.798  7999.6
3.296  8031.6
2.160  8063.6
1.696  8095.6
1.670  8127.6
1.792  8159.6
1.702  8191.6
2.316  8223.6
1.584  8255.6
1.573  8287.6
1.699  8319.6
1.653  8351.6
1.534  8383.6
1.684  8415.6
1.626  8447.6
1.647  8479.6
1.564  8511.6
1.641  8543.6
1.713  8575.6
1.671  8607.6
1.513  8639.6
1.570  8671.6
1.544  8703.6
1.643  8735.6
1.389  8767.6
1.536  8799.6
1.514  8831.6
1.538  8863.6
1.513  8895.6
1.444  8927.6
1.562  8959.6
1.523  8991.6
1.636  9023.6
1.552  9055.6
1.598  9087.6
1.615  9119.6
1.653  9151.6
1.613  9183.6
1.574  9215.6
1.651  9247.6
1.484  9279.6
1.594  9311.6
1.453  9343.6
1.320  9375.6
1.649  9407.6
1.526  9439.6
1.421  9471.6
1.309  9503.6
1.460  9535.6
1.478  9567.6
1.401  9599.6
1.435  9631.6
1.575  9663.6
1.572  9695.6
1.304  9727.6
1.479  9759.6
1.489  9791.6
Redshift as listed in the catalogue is 0.22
